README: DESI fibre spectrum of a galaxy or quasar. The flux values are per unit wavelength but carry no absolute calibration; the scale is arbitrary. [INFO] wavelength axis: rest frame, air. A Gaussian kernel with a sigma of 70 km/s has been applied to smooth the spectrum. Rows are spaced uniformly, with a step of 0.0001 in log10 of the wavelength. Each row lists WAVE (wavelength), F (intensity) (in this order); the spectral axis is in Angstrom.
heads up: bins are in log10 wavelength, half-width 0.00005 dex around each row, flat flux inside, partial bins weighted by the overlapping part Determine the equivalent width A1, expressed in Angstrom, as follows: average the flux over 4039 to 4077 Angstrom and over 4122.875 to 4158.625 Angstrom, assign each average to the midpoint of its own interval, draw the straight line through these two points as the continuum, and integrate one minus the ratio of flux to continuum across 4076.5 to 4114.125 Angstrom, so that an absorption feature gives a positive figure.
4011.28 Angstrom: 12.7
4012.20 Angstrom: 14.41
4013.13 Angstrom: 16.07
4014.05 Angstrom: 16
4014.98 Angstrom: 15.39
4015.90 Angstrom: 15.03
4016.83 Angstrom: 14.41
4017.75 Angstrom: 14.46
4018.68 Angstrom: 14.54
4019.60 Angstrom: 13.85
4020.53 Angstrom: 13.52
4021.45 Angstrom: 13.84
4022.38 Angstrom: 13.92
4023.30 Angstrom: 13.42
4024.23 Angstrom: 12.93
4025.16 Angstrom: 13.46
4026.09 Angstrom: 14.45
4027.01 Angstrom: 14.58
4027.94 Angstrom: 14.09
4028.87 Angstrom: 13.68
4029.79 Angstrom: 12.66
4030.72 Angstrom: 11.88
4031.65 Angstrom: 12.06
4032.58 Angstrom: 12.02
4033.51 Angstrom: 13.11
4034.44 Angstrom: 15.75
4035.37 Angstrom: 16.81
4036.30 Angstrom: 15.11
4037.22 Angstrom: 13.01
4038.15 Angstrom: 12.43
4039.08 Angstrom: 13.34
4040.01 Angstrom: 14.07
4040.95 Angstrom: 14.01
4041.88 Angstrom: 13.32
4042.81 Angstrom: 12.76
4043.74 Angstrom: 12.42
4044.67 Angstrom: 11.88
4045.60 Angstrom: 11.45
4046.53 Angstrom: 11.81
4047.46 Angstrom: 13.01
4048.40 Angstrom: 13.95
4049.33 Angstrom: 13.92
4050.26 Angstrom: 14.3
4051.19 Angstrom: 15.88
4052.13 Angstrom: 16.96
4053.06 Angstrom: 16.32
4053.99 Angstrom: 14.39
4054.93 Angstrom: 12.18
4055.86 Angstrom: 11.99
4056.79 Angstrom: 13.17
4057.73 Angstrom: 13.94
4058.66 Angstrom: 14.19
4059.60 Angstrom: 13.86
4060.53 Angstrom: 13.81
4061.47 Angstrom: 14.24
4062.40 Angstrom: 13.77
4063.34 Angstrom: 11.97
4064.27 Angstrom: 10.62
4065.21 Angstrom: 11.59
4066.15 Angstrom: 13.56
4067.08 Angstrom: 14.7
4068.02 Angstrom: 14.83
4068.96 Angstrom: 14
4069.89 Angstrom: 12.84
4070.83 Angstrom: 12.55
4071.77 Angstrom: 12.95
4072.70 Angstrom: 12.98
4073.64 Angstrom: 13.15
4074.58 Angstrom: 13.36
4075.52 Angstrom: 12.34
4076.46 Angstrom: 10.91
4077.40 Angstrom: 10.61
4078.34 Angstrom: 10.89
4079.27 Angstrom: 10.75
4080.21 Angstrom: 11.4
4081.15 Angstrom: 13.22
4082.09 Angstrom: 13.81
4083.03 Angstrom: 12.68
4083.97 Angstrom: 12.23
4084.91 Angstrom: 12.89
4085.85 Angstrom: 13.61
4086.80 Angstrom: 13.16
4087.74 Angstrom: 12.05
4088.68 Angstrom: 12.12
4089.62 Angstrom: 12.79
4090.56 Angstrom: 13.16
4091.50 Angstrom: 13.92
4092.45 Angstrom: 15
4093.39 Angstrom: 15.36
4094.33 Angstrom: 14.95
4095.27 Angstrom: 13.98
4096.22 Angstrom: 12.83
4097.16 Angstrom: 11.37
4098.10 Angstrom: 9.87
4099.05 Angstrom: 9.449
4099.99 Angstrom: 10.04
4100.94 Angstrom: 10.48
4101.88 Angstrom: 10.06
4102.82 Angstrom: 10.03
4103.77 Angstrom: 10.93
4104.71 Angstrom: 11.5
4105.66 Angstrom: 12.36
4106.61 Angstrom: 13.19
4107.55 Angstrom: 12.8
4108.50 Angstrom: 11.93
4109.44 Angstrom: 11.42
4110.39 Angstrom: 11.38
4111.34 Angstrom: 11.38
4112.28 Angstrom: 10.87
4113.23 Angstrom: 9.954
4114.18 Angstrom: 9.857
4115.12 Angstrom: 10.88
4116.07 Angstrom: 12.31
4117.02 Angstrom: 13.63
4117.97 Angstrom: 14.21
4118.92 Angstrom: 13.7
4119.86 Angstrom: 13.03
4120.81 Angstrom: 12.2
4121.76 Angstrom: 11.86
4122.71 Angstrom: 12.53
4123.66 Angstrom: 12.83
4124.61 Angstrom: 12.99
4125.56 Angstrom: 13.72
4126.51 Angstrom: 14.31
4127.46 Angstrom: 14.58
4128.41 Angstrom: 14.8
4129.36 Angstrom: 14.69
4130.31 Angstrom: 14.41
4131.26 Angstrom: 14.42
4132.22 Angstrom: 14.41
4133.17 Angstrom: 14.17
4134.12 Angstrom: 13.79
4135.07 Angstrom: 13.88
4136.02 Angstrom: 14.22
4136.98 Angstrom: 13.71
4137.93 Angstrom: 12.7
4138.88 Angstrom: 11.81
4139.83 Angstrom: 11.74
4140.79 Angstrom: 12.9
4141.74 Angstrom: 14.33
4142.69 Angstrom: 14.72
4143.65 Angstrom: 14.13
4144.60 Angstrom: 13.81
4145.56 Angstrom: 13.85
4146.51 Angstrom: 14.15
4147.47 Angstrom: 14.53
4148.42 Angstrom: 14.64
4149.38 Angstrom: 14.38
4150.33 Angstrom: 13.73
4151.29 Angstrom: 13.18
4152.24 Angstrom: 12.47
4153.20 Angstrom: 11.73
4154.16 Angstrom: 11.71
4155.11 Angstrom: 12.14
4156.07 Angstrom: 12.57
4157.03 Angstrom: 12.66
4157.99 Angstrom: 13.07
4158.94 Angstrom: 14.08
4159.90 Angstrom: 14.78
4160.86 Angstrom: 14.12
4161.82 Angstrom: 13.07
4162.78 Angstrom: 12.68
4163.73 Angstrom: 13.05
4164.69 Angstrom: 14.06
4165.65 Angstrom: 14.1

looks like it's 4.0 Angstrom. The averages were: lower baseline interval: 13.3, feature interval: 12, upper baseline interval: 13.6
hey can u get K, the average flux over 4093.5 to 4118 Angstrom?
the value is 11.6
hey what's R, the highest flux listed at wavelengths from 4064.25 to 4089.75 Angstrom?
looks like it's 14.83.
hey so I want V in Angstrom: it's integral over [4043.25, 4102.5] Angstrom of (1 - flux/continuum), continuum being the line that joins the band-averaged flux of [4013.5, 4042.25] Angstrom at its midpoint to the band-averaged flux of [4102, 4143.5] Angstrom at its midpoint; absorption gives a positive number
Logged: 2.25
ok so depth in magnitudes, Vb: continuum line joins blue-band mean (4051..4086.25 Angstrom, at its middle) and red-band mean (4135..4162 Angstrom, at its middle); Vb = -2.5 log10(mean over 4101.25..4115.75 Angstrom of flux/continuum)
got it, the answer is 0.18 mag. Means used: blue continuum 13.1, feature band 11.2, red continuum 13.4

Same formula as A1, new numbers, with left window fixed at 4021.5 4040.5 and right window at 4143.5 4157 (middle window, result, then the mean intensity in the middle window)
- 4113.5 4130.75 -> 0.4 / 13.1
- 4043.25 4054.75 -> -0.2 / 13.8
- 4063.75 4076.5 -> 0.6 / 12.9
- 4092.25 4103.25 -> 1.3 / 11.9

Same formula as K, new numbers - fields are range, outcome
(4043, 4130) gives 12.7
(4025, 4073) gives 13.5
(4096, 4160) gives 12.7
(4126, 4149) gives 13.9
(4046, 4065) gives 13.7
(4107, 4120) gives 11.9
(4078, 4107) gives 12.3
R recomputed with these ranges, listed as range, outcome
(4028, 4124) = 16.96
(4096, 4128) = 14.58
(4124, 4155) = 14.8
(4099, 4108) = 13.19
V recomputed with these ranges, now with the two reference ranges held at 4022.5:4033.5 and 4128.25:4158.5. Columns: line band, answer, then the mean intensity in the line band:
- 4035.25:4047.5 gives 0.1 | 13.2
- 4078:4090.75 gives 0.8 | 12.5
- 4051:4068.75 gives -0.6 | 13.8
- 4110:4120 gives 1.2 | 11.9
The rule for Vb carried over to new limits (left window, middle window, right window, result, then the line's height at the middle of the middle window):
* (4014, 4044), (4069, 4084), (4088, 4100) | 0.06 mag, 13.1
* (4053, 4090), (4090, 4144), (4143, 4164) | 0.04 mag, 13.2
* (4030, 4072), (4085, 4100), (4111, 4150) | 0.05 mag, 13.4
